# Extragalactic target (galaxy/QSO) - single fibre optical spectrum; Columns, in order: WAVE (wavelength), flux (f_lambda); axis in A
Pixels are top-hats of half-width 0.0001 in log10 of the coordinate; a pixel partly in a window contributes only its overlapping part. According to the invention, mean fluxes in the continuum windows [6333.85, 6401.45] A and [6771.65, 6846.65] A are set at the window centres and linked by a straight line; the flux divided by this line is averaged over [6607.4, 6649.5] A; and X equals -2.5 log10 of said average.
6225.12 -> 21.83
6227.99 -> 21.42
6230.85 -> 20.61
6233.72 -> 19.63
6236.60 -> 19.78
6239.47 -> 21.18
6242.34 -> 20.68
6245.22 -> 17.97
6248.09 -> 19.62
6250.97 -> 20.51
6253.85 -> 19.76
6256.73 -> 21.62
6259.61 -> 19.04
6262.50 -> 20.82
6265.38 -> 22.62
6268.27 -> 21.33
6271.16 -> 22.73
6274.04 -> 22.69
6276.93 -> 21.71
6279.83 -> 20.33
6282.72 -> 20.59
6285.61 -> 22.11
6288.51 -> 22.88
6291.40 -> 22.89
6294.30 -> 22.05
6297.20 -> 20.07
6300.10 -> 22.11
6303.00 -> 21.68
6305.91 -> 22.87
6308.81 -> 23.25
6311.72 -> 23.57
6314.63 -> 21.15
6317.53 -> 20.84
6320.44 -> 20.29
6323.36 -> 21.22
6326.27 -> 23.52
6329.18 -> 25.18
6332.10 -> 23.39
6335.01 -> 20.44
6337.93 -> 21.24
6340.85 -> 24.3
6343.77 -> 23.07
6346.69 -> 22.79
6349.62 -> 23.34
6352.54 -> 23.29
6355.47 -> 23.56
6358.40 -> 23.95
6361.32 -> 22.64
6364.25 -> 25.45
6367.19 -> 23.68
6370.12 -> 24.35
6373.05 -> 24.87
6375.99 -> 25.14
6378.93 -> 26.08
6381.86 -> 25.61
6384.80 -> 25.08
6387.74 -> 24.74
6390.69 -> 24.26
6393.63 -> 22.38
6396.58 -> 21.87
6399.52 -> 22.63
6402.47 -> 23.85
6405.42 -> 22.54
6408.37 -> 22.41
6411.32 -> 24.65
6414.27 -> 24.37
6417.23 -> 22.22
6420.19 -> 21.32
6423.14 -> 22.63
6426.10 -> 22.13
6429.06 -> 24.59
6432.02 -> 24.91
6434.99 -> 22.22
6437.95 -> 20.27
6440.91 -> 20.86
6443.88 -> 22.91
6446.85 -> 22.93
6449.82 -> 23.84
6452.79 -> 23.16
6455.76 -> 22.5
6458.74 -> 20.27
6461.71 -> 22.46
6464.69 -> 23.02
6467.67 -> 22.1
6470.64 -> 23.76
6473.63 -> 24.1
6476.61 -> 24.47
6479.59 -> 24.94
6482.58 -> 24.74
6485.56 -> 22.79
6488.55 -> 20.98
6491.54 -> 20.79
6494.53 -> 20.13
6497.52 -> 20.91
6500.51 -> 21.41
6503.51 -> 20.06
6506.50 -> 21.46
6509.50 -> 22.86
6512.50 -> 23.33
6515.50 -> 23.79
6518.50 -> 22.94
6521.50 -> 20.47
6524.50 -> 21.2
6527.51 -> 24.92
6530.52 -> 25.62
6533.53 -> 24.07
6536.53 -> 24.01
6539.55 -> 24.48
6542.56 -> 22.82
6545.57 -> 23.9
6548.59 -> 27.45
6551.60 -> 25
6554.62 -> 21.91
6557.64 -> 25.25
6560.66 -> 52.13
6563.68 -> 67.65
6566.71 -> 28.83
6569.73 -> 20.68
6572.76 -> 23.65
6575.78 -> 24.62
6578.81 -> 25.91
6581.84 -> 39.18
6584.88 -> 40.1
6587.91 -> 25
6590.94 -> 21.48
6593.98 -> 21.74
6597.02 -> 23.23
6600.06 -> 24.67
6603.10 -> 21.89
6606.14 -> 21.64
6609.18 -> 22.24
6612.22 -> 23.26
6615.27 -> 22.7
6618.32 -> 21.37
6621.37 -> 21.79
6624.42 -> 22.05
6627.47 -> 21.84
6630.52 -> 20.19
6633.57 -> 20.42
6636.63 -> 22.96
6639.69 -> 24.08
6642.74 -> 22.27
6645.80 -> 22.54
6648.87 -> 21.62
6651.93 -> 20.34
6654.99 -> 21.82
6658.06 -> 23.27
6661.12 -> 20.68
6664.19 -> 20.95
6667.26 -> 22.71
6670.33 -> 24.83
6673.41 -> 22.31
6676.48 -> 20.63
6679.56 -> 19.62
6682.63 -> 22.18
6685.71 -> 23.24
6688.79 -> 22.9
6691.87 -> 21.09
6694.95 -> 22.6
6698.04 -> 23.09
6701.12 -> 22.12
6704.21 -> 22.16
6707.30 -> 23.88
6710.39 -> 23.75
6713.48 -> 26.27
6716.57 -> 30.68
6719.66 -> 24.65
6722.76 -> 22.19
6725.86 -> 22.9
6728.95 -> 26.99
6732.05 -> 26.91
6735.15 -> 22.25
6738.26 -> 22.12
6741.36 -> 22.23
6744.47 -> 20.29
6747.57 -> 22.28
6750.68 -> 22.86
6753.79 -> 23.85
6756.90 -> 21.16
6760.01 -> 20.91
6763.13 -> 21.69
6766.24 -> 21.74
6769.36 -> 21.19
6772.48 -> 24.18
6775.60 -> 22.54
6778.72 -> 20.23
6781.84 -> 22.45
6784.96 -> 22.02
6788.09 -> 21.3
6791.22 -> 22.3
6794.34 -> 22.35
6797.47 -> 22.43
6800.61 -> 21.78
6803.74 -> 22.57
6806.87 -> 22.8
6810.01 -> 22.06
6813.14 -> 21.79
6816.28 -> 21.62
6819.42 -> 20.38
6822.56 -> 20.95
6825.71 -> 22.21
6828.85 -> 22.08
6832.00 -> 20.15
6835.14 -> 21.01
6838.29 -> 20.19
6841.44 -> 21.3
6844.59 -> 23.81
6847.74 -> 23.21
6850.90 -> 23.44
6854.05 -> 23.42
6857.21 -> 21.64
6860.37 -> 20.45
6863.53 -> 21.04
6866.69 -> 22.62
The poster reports 0.02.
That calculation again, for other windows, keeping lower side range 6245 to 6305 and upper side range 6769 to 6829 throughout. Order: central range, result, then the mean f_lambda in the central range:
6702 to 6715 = -0.097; 23.9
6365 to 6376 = -0.145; 24.5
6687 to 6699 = -0.028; 22.4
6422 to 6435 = -0.094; 23.4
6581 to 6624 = -0.140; 24.7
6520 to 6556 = -0.105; 23.8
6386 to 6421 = -0.083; 23.1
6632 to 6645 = -0.033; 22.4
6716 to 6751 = -0.087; 23.7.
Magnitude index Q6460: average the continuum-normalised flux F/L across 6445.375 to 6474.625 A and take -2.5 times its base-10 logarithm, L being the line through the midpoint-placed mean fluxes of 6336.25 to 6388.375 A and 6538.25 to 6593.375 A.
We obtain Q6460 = 0.18 mag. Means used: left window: 24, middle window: 22.8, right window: 29.9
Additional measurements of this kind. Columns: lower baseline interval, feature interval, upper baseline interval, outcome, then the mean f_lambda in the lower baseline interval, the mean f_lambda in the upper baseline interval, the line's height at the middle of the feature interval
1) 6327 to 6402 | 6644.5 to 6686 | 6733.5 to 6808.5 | 0.031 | 23.7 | 22.1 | 22.5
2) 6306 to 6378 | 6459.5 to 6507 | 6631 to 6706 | 0.015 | 23.1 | 22.1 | 22.7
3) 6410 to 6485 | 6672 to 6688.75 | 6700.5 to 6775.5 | 0.074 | 23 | 23.3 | 23.2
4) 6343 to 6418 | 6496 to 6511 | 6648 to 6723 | 0.101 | 23.8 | 22.8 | 23.4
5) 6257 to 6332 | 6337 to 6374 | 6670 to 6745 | -0.070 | 21.9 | 23.3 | 22.1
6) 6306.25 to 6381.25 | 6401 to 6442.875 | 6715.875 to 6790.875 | 0.018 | 23.3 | 22.8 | 23.2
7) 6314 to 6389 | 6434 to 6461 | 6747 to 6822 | 0.049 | 23.5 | 22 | 23.1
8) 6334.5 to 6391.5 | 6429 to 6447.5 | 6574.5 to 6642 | 0.070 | 23.9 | 24.2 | 24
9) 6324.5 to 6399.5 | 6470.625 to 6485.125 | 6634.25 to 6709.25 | -0.053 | 23.7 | 22.2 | 23.2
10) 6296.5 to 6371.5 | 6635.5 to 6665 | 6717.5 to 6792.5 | 0.028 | 22.8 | 22.6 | 22.7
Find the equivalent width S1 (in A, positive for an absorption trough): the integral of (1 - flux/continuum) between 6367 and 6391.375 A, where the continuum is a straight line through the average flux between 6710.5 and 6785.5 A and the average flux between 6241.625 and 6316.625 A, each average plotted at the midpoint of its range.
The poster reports -3.5 A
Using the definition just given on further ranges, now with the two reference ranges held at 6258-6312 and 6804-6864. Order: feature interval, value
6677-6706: -0.36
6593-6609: -0.60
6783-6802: -0.21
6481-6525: -0.13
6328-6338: -0.39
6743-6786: -0.31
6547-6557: -1.38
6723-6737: -1.71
